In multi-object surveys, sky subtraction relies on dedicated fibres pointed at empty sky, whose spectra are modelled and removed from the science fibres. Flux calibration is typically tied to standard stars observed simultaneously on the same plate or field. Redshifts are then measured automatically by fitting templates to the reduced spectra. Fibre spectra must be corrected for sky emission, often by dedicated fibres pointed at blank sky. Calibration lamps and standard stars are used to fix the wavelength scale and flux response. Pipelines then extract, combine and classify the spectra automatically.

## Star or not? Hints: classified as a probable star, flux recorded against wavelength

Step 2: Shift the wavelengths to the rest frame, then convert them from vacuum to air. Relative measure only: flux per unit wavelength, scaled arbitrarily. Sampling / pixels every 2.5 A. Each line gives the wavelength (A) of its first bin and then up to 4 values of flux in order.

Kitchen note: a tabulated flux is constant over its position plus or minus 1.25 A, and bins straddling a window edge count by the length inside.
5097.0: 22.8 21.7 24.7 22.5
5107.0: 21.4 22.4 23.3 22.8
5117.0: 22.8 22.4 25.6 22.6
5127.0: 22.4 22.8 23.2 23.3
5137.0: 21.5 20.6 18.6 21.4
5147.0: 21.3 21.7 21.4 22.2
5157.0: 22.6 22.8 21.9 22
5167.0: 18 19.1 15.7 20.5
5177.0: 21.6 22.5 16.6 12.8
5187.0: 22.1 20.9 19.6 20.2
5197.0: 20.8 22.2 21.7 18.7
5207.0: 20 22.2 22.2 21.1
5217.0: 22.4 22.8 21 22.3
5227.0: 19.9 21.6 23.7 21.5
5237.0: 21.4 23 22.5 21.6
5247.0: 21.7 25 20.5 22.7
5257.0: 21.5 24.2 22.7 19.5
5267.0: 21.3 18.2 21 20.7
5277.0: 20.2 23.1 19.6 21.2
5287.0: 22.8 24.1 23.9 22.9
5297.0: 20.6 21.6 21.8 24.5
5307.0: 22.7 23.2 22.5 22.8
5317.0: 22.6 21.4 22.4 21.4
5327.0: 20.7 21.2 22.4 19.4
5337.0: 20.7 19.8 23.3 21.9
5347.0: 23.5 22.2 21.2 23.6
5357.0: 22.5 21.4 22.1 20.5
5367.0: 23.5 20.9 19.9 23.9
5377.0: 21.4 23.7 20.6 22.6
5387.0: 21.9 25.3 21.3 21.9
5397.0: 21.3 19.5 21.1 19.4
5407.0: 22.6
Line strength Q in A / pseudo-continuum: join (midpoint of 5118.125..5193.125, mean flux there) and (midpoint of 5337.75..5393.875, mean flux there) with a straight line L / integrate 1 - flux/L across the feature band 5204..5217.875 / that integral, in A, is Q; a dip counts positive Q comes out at 0.06 A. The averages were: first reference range 21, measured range 21.2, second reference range 22.1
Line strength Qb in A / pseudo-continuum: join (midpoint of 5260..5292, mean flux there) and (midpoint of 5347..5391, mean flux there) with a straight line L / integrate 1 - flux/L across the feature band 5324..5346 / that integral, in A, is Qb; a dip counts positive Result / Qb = 0.7 A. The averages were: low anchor 21.4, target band 21.2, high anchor 22.2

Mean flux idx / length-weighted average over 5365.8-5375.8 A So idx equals 22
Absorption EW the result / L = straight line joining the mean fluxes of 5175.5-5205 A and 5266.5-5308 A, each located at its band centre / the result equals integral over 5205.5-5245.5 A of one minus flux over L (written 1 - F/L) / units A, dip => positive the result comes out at -2.2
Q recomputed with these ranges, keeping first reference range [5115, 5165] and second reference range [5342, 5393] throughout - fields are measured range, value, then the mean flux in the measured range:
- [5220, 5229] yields 0.4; 21.3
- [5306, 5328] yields 0.0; 22.2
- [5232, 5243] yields 0.0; 22.3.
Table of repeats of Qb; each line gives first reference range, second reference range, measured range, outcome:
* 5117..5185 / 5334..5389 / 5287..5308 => -1.1 A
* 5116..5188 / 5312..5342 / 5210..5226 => -0.5 A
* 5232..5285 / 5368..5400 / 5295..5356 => -0.6 A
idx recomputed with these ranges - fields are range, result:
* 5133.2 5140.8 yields 21.8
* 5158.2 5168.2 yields 21.2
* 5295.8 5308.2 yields 22.2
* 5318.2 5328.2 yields 21.5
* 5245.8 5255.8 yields 22.5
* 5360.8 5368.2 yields 22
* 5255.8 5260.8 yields 22.9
